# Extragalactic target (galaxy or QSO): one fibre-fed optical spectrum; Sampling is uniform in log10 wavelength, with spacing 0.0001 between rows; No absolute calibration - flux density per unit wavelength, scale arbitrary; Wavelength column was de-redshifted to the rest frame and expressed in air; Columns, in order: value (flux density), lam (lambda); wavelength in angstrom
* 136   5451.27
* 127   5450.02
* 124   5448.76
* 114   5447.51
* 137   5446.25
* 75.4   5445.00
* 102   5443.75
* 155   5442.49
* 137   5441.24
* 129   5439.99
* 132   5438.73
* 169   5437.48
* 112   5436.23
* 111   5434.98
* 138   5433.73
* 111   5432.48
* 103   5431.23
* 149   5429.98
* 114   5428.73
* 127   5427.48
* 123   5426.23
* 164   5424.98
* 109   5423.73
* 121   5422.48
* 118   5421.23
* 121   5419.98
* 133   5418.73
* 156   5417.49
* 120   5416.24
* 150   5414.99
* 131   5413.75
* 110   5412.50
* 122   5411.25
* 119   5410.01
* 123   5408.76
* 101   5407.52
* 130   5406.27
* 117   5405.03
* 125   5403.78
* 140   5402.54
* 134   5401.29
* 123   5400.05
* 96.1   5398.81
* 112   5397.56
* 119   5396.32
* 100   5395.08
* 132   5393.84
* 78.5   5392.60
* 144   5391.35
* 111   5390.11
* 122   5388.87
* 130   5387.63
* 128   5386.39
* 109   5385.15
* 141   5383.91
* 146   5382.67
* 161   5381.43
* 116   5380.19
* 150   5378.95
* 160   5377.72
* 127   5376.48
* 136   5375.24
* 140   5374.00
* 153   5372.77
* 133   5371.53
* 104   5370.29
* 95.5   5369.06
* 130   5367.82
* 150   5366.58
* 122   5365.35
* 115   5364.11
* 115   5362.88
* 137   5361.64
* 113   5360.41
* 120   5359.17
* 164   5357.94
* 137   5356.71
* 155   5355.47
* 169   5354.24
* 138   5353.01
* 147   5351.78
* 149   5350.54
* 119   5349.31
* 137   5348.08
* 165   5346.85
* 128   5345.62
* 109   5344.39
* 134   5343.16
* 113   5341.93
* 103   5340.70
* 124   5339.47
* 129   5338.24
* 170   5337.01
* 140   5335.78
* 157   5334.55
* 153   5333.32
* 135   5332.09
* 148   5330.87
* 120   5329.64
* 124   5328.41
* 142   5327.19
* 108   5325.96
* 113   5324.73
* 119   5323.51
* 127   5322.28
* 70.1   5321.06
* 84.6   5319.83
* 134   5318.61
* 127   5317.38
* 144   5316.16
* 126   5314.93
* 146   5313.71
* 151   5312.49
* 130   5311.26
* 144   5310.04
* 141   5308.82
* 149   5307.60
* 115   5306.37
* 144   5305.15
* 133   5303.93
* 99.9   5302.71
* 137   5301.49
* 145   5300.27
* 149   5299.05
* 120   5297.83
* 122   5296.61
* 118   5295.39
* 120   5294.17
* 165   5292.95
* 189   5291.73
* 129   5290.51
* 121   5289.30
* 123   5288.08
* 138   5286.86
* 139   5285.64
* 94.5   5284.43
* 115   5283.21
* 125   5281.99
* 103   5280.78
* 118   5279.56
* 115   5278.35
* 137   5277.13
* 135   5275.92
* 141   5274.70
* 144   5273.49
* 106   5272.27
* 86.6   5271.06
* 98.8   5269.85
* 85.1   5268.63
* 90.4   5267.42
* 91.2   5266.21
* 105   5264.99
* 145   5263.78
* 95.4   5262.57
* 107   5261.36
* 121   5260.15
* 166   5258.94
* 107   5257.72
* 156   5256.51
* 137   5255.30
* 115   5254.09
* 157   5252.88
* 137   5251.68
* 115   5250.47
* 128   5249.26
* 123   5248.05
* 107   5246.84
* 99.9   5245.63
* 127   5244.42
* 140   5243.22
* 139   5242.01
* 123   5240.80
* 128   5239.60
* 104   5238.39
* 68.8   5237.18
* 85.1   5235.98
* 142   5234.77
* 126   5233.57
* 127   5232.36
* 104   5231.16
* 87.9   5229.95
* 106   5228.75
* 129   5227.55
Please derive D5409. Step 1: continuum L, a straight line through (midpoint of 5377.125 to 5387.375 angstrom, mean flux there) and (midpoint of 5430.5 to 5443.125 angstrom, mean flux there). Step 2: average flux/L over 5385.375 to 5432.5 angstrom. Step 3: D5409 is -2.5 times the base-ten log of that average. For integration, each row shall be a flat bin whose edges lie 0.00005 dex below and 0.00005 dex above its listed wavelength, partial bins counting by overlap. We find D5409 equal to 0.10 mag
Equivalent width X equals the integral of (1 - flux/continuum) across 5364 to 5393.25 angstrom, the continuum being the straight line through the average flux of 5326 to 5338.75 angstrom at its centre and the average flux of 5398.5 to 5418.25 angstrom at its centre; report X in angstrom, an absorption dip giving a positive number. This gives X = 0.4 angstrom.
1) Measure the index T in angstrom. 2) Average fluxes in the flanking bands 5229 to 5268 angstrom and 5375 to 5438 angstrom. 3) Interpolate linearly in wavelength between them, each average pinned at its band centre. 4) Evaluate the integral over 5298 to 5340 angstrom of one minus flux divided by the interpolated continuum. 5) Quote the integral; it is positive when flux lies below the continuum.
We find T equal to -3.3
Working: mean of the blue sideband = 119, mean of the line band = 132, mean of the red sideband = 126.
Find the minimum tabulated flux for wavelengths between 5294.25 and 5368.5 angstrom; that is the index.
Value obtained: 70.1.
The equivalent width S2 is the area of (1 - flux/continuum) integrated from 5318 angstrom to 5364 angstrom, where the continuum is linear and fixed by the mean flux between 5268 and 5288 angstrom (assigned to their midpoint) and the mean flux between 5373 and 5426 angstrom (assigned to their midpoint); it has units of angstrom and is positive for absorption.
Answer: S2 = -3.1 angstrom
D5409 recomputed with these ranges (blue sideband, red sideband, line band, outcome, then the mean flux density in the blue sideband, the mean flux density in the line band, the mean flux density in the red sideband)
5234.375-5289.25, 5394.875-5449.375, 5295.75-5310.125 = -0.105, 119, 133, 124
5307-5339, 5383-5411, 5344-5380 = -0.078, 132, 135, 120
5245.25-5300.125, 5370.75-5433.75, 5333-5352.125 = -0.086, 123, 136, 127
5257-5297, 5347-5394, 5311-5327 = 0.040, 121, 122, 133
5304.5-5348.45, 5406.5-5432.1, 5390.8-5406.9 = 0.067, 131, 119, 126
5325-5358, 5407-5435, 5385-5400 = 0.123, 137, 116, 125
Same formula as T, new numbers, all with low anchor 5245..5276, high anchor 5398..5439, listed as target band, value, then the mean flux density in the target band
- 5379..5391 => -0.62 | 131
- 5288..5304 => -1.80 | 134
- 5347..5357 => -1.81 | 145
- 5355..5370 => -0.65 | 129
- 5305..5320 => -1.67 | 135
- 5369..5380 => -0.94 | 135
